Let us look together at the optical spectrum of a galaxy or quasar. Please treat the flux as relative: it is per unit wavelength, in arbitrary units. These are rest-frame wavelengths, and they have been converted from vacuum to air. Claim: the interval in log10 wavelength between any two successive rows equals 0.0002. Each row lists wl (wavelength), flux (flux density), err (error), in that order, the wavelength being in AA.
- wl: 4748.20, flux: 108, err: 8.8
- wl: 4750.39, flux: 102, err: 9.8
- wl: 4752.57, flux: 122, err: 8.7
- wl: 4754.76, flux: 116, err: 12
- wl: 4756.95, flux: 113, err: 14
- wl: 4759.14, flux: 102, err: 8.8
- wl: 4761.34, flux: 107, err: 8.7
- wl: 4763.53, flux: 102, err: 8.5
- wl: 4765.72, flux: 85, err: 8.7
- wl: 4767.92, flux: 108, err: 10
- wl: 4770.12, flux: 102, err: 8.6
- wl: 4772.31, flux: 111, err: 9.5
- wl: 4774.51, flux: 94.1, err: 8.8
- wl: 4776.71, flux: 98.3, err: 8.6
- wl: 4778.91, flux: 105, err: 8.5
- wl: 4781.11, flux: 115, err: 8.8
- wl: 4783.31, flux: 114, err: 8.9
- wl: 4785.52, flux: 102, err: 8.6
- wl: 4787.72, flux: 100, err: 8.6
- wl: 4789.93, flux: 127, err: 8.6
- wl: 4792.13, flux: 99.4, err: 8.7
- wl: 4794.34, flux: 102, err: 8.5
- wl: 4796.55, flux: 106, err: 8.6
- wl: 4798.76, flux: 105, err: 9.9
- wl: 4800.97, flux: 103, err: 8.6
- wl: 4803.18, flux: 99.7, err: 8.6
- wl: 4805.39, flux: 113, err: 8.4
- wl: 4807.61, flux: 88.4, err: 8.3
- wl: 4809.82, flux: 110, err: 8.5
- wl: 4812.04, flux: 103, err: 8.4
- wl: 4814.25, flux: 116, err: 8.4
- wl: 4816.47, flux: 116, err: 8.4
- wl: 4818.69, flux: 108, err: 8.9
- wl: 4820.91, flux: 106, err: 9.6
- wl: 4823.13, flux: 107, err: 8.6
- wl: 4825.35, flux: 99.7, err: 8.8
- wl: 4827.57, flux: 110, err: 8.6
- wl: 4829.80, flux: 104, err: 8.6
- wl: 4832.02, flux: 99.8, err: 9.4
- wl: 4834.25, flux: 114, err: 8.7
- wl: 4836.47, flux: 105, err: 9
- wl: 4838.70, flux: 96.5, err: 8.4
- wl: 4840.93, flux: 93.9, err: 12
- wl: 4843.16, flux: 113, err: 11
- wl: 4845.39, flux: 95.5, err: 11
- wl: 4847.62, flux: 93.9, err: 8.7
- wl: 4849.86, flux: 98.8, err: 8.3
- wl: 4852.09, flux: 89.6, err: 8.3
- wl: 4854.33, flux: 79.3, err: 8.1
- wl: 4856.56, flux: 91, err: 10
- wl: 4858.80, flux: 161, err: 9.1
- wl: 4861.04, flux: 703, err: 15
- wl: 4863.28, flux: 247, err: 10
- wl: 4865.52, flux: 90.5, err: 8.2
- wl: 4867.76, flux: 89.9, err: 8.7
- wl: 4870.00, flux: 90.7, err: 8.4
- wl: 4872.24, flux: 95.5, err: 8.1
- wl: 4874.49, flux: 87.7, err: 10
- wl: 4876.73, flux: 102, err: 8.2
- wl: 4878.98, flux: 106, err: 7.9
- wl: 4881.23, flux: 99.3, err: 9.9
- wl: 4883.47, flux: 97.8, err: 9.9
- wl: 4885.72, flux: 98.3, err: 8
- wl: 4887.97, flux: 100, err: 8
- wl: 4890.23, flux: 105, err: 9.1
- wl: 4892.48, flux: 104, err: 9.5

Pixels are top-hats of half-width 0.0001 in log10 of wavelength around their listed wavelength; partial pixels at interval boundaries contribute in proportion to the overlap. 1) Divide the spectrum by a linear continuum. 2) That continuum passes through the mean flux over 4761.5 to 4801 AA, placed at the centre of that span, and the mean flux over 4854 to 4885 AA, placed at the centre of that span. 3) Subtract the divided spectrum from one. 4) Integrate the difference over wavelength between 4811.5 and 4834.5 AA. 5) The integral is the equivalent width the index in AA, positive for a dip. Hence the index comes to 3.7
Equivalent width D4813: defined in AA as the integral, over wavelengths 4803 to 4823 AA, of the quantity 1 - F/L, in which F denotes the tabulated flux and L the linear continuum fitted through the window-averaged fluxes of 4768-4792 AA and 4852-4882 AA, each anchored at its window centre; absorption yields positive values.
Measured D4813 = 2.9 AA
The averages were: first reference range 107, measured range 107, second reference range 155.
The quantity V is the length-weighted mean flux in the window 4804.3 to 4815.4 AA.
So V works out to 106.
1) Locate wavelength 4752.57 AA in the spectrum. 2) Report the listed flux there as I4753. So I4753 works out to 122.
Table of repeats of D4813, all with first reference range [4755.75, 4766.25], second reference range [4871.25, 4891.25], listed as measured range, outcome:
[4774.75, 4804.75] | -1.1 AA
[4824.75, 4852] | -0.3 AA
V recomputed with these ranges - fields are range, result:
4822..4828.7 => 106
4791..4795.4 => 101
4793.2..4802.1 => 104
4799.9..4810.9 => 103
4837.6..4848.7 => 98.6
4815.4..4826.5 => 107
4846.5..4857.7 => 90.6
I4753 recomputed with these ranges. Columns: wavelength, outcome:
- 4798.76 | 105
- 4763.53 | 102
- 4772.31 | 111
